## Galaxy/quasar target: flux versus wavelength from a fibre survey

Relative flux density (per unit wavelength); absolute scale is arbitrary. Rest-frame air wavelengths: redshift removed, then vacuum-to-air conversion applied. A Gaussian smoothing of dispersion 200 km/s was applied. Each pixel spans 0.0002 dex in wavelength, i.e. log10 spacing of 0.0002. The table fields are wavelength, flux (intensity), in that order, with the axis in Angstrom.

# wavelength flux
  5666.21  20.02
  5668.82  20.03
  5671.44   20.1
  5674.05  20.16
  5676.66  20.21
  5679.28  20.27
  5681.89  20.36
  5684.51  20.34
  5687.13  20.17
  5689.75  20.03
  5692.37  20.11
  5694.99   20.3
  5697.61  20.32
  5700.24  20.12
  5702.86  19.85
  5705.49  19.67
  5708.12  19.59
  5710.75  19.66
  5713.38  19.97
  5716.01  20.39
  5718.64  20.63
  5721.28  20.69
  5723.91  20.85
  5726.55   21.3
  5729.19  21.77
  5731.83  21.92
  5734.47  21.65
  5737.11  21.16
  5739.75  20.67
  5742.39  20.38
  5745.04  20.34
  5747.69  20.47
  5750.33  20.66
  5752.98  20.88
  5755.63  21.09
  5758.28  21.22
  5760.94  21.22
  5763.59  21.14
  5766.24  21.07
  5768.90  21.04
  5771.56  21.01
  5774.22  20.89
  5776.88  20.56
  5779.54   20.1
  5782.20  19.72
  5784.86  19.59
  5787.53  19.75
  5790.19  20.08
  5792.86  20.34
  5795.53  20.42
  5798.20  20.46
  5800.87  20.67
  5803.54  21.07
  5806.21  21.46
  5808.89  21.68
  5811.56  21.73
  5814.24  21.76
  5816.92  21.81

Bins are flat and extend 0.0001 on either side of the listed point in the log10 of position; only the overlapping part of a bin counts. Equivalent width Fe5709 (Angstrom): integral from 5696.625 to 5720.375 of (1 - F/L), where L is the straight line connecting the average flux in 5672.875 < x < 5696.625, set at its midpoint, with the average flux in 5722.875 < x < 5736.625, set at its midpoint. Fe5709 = 1.0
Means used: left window 20.2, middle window 20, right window 21.5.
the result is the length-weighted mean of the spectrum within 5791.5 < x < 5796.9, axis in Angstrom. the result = 20.4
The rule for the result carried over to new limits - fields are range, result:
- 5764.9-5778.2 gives 20.9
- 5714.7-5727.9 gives 20.8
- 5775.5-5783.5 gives 20.1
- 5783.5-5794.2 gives 19.9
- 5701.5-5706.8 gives 19.8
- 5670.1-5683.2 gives 20.2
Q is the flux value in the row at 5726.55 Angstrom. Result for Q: 21.3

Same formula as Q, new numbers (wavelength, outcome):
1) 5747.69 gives 20.47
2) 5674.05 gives 20.16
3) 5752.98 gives 20.88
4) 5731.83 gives 21.92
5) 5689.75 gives 20.03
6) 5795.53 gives 20.42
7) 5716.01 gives 20.39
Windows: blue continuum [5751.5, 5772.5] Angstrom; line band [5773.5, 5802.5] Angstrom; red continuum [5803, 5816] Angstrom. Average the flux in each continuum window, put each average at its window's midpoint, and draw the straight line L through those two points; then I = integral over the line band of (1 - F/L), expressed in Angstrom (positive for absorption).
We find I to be 1.5 Angstrom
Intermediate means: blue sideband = 21.1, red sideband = 21.6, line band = 20.2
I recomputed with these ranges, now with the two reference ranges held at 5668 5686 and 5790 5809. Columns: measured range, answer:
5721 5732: -0.5 Angstrom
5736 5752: -0.1 Angstrom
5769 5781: 0.0 Angstrom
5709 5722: 0.1 Angstrom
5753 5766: -0.4 Angstrom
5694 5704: 0.1 Angstrom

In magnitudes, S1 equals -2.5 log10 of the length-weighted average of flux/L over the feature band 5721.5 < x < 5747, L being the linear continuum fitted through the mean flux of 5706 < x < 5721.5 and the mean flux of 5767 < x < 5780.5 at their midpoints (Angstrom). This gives -0.04 mag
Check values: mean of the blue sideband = 20.1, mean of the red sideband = 20.7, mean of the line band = 21.1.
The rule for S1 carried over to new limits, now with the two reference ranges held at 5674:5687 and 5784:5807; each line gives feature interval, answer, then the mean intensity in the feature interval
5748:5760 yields -0.03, 20.9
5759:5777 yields -0.03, 21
